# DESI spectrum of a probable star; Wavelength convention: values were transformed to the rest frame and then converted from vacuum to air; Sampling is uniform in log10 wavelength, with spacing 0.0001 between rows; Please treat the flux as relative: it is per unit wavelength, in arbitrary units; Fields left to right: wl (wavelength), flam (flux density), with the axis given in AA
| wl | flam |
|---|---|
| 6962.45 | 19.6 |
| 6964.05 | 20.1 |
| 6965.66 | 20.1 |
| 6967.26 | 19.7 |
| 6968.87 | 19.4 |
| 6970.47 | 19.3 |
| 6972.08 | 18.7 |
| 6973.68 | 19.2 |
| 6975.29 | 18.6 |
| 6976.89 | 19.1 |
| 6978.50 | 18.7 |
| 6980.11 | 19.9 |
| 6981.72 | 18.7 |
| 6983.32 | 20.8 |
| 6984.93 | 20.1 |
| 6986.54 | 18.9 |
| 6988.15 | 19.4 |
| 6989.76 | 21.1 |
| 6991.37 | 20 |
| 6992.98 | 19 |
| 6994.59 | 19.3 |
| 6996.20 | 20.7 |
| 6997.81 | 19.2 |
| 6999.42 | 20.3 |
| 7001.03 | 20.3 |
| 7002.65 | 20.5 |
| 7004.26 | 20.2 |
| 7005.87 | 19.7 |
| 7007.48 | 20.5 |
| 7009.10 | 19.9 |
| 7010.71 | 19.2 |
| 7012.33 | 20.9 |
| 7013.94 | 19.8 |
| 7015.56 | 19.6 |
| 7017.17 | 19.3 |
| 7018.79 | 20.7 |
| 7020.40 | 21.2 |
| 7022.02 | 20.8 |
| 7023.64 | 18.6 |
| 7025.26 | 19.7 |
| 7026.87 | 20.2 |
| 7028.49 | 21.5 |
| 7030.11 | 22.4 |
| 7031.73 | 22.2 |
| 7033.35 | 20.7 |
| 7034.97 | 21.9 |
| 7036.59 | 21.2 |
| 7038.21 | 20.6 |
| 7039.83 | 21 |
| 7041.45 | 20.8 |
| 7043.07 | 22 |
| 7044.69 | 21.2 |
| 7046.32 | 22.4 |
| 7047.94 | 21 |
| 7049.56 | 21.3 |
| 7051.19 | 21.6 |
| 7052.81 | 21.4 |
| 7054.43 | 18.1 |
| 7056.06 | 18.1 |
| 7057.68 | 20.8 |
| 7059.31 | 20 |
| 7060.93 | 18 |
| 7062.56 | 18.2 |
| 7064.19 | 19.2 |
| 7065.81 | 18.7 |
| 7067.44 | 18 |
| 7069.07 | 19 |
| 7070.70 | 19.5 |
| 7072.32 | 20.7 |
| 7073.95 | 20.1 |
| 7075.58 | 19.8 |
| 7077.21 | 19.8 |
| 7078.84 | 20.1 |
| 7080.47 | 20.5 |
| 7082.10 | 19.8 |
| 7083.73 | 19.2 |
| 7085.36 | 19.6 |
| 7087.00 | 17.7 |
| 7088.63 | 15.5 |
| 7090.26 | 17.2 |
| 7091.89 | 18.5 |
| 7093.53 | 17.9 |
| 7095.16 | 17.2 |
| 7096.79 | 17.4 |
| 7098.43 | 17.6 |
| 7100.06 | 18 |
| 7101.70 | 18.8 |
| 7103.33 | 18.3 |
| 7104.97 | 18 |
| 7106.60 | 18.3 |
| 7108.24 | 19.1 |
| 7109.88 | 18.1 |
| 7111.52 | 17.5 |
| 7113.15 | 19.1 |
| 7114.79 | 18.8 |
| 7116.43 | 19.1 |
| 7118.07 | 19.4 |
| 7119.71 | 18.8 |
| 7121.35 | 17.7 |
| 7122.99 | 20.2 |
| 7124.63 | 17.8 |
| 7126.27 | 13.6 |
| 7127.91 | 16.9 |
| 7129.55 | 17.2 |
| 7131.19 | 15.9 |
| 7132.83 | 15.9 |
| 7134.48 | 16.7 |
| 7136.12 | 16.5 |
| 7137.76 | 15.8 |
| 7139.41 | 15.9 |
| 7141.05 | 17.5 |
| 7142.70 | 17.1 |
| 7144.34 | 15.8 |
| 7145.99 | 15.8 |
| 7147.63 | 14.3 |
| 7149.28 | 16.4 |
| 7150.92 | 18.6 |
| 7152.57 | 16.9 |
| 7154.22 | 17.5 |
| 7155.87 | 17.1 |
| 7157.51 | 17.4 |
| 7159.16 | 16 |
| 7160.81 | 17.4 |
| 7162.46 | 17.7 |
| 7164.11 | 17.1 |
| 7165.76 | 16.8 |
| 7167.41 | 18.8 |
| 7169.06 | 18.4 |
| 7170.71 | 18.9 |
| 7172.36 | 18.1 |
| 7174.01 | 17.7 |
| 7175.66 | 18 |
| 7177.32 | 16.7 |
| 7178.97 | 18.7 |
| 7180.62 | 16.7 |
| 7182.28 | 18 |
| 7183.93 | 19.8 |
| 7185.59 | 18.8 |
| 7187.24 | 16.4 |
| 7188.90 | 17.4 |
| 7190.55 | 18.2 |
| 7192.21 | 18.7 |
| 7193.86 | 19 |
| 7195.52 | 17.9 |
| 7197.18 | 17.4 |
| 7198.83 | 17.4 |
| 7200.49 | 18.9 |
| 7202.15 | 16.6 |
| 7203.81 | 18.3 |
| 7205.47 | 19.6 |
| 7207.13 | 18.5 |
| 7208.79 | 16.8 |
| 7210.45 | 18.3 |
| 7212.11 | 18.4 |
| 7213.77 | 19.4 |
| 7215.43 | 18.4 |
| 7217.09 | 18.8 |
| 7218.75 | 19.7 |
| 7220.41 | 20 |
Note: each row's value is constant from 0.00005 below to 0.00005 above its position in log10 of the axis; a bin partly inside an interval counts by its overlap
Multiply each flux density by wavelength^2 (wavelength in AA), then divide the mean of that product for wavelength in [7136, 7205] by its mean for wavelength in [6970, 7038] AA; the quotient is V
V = 0.91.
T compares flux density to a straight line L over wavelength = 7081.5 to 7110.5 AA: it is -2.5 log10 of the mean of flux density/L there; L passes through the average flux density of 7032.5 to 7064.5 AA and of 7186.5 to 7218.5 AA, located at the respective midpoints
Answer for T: 0.10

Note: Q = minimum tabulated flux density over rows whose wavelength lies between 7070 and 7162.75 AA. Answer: 13.6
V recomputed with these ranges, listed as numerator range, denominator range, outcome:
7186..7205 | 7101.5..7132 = 1.02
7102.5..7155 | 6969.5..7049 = 0.89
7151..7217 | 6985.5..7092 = 0.93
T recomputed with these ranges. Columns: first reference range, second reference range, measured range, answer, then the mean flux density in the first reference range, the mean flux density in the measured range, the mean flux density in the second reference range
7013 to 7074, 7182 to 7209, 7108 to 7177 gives 0.093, 20.3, 17.3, 18.1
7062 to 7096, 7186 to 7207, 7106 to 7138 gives 0.055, 18.9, 17.6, 18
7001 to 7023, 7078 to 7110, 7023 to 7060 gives -0.071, 20.2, 20.8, 18.3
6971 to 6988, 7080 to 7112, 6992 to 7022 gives -0.057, 19.3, 20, 18.2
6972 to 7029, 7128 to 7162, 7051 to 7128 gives -0.049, 19.9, 18.7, 16.6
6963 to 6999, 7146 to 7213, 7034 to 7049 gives -0.126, 19.6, 21.3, 17.7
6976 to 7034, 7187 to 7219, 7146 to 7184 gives 0.068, 20.1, 17.4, 18.2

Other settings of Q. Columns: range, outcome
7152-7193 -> 16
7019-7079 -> 18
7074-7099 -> 15.5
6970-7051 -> 18.6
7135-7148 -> 14.3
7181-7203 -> 16.4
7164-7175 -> 16.8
